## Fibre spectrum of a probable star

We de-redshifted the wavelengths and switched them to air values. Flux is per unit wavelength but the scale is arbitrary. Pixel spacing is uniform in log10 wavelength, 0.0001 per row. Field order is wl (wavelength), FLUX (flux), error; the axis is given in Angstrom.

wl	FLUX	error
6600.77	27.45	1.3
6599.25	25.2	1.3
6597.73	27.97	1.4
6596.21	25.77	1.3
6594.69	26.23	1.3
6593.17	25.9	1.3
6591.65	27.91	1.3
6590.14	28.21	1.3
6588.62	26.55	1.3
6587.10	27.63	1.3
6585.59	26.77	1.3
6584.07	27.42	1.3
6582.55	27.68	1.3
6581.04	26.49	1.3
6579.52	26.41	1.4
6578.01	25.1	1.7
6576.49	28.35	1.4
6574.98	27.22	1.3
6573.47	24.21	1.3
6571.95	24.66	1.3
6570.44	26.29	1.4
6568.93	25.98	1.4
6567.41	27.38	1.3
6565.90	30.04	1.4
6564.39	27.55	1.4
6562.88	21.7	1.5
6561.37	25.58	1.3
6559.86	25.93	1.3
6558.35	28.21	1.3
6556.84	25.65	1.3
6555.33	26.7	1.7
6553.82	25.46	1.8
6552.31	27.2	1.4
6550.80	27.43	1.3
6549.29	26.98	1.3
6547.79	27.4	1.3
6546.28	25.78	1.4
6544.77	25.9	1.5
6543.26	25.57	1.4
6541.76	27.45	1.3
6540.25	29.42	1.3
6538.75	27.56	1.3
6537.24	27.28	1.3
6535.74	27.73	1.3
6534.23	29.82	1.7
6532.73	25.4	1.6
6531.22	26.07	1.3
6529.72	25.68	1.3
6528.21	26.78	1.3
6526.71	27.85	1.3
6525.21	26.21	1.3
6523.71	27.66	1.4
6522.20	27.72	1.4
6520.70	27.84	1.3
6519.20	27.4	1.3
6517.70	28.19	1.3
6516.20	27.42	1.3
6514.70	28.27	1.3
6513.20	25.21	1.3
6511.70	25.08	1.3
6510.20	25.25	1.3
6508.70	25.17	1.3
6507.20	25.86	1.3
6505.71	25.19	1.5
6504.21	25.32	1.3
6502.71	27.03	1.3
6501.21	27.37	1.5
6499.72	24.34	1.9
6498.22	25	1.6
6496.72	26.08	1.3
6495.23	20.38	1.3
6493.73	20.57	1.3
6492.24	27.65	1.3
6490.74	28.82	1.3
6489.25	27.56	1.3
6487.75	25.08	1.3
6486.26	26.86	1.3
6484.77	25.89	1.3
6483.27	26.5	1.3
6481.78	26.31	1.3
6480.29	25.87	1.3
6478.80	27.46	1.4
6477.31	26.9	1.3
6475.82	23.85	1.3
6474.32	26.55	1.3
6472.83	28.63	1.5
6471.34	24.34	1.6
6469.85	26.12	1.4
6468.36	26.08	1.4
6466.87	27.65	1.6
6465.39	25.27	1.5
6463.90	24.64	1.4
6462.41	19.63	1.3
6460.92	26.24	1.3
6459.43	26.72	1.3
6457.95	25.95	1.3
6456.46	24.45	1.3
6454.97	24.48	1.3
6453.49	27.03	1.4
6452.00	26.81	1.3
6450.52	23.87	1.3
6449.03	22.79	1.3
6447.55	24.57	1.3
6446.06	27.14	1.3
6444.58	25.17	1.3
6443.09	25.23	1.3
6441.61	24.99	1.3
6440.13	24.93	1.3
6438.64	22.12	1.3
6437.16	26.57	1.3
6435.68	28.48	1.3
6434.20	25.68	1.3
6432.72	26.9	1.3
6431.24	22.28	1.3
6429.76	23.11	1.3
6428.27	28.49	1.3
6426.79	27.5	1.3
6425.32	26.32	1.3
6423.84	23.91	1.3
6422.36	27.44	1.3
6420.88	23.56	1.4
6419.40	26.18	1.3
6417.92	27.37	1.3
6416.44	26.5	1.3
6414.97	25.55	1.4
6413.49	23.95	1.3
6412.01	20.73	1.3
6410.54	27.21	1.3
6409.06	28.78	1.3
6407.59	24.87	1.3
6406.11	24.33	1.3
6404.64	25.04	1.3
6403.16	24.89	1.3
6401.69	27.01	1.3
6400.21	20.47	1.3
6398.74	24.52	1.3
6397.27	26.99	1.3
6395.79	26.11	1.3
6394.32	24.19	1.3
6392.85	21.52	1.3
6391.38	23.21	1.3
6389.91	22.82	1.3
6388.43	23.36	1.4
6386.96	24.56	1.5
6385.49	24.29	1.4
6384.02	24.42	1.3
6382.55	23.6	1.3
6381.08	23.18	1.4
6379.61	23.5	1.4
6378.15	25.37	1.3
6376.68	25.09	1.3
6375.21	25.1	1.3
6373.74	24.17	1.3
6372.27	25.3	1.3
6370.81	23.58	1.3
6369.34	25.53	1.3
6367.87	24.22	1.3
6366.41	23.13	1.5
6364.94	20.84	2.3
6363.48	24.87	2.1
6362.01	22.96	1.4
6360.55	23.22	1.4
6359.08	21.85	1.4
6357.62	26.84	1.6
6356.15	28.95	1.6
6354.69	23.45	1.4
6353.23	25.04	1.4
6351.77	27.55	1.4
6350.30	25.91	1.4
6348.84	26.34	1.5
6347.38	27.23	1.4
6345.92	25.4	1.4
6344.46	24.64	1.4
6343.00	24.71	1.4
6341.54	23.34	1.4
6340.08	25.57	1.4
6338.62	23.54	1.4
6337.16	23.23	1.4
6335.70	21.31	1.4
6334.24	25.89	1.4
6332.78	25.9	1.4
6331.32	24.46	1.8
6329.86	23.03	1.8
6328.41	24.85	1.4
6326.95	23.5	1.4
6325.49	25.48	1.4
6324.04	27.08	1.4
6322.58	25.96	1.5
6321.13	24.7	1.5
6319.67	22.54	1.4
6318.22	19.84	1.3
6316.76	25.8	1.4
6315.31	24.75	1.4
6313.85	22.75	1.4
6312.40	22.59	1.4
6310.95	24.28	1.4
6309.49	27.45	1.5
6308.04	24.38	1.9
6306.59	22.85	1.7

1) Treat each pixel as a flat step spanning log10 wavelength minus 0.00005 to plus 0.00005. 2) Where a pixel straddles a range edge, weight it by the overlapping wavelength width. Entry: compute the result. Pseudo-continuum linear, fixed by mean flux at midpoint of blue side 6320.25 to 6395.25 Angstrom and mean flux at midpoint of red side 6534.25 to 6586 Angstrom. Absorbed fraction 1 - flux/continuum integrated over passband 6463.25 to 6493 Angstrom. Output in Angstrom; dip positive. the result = -0.7 Angstrom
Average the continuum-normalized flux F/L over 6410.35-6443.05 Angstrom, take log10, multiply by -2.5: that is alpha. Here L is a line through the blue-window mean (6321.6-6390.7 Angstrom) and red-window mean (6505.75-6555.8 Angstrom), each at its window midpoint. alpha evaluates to 0.00 mag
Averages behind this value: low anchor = 24.6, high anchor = 26.8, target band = 25.4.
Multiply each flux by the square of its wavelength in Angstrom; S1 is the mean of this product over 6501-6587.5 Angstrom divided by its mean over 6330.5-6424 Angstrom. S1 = 1.14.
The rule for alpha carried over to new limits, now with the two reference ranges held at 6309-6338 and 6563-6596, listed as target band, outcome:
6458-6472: 0.02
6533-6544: -0.06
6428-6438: -0.02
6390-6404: 0.03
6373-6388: 0.02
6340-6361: -0.04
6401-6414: -0.01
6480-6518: 0.01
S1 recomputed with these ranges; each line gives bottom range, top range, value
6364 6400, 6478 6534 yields 1.13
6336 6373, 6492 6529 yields 1.11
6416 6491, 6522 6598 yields 1.08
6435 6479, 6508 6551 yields 1.08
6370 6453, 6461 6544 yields 1.08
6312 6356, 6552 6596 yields 1.16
